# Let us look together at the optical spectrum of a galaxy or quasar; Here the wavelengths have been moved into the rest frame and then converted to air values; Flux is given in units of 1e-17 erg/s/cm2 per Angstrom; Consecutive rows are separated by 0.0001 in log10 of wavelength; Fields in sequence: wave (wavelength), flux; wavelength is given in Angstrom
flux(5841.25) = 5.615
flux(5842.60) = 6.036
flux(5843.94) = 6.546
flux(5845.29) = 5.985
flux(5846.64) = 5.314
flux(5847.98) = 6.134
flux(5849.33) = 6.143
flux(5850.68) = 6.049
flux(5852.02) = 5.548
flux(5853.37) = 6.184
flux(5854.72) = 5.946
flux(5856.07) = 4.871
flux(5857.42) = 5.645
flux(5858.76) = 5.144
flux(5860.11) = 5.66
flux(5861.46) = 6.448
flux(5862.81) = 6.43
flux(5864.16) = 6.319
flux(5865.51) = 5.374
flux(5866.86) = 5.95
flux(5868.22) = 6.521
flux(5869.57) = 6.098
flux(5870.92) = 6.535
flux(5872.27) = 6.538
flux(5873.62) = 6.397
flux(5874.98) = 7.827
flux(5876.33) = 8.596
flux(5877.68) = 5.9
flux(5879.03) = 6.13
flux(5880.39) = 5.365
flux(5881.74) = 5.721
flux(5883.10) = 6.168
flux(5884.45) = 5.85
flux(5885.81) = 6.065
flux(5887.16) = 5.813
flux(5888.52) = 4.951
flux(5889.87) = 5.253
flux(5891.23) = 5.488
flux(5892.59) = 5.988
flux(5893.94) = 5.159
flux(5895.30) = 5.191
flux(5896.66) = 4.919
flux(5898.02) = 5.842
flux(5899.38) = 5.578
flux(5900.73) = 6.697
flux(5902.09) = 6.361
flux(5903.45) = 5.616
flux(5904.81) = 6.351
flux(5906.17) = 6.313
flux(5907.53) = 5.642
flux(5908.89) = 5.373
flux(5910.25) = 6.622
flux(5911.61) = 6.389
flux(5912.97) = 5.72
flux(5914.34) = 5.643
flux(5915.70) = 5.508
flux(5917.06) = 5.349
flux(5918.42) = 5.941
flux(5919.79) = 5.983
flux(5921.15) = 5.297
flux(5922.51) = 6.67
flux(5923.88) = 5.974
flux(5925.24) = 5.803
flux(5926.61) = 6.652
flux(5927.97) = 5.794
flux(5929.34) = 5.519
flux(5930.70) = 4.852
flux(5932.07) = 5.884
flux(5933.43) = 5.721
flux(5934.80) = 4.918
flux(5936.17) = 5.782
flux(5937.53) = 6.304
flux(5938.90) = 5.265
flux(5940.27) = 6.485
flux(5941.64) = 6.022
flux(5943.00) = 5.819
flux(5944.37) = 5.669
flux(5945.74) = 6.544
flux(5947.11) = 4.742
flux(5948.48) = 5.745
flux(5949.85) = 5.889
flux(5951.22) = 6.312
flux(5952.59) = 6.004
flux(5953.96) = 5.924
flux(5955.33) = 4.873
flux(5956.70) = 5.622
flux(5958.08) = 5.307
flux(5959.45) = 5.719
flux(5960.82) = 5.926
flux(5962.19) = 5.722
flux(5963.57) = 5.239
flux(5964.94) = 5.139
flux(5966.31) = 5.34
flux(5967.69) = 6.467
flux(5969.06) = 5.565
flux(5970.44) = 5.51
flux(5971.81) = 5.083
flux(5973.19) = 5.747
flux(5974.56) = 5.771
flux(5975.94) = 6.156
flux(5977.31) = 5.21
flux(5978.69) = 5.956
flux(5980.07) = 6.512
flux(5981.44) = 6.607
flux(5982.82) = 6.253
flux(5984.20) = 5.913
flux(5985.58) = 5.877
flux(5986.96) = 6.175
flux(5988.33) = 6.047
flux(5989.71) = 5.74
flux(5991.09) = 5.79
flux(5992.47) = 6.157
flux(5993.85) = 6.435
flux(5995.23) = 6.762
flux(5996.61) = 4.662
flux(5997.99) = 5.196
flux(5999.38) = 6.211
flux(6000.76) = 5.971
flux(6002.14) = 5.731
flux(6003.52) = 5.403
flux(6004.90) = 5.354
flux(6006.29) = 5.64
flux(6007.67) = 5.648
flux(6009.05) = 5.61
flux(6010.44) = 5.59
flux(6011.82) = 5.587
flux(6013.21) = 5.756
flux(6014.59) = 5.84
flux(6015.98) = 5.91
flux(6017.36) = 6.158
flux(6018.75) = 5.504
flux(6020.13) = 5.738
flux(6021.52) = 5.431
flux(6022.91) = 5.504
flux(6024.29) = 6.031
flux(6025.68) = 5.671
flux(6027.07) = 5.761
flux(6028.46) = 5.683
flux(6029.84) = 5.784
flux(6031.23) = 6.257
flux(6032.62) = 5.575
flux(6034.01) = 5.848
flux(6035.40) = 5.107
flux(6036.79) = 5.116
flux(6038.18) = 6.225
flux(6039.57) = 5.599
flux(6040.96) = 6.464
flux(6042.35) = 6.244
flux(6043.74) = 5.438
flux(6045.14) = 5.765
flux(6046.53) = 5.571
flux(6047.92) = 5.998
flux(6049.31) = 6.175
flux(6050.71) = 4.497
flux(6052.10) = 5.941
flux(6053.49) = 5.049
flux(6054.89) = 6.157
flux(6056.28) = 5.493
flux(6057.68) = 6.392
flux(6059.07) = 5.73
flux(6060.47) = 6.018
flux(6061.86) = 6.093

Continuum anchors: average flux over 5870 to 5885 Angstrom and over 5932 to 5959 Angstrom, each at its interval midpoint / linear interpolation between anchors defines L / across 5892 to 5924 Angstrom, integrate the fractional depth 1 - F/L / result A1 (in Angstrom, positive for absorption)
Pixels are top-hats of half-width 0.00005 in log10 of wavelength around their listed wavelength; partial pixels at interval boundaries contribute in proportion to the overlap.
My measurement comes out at 1.55 Angstrom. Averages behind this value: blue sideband 6.46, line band 5.84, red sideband 5.74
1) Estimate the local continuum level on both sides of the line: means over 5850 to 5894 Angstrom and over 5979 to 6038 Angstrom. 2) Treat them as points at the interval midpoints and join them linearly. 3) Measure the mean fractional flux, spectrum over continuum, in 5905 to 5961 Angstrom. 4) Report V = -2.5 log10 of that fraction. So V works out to 0.02 mag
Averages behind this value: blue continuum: 6.01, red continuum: 5.8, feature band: 5.8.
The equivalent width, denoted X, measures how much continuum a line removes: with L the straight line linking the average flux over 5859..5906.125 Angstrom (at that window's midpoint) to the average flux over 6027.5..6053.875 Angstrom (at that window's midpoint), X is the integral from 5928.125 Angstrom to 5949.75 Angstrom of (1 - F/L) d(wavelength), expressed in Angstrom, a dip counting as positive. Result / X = 0.8 Angstrom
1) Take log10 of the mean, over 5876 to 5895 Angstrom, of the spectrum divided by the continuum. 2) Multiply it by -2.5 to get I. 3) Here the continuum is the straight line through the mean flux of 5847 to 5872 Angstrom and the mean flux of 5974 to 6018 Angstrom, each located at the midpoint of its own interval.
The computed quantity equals 0.02 mag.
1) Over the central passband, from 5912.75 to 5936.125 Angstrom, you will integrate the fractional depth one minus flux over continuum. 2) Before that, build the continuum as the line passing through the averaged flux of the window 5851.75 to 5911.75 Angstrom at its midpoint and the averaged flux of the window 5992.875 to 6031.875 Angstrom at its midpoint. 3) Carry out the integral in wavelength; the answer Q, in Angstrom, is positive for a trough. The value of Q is 0.7 Angstrom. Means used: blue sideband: 5.97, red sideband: 5.75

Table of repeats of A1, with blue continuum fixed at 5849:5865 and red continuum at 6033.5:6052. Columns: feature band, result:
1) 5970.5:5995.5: -1.0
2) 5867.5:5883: -1.7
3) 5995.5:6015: 0.4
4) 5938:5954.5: -0.3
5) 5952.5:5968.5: 0.5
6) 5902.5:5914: -0.4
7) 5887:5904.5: 0.6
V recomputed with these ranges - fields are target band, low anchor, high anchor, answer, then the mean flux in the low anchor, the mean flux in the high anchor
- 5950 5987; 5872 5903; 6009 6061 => 0.015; 5.98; 5.74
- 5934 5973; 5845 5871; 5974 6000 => 0.051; 5.9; 5.97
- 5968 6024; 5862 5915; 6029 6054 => 0.000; 6.02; 5.71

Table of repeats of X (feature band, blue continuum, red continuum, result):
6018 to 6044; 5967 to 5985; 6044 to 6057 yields -0.2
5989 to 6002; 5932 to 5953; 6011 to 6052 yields -0.2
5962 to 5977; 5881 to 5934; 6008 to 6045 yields 0.4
